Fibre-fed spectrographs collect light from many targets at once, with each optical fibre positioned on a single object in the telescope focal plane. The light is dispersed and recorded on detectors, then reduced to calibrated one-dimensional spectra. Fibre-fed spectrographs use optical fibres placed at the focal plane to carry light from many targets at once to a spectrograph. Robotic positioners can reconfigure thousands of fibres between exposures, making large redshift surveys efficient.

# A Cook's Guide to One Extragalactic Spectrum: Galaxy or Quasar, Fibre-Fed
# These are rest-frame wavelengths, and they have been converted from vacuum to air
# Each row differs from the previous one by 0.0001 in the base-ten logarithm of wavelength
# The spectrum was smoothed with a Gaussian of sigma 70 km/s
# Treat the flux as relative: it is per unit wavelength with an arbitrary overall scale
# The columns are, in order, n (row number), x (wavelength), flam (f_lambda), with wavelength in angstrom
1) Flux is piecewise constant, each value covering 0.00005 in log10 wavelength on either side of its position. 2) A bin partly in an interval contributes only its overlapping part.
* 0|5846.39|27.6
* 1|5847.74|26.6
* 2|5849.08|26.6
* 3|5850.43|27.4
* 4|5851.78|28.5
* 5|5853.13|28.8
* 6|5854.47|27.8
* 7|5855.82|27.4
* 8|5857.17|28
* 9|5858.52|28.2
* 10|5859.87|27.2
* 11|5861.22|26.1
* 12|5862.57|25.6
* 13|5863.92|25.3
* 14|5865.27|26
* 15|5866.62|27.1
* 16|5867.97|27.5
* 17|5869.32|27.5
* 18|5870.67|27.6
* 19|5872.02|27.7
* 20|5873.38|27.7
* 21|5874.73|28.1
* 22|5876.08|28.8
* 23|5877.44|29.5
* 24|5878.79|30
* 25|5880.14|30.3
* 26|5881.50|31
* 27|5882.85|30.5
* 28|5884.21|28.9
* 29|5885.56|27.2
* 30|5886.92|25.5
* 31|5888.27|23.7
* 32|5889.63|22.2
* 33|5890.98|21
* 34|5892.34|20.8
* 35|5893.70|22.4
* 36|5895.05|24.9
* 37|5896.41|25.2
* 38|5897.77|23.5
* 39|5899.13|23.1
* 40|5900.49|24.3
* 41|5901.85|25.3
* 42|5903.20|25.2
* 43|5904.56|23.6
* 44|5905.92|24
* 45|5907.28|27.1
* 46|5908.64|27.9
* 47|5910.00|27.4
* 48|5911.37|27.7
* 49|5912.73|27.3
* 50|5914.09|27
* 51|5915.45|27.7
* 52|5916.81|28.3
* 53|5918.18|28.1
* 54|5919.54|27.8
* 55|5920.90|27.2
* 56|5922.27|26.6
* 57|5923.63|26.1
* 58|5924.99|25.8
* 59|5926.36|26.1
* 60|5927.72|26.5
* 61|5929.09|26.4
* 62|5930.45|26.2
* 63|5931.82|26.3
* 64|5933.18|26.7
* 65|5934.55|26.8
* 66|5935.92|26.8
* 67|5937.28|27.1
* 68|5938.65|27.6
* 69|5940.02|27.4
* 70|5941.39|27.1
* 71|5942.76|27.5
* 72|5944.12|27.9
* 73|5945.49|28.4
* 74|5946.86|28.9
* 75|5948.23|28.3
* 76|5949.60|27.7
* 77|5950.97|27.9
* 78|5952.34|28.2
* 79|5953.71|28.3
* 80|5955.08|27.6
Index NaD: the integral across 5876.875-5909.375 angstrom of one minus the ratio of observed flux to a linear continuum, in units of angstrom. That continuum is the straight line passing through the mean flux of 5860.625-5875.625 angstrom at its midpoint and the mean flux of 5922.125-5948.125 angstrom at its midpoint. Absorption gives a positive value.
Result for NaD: 1.54 angstrom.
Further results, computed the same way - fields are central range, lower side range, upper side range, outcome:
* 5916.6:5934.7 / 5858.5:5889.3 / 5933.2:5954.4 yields 0.61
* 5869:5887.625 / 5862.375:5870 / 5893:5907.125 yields -2.07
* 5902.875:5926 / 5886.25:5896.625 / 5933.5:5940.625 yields -1.51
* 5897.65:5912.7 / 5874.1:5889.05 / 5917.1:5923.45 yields 1.22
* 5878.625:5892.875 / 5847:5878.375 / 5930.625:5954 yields 0.56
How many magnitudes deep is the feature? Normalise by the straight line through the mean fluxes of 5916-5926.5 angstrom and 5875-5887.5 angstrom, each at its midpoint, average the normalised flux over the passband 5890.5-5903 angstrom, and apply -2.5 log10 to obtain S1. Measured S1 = 0.20 mag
